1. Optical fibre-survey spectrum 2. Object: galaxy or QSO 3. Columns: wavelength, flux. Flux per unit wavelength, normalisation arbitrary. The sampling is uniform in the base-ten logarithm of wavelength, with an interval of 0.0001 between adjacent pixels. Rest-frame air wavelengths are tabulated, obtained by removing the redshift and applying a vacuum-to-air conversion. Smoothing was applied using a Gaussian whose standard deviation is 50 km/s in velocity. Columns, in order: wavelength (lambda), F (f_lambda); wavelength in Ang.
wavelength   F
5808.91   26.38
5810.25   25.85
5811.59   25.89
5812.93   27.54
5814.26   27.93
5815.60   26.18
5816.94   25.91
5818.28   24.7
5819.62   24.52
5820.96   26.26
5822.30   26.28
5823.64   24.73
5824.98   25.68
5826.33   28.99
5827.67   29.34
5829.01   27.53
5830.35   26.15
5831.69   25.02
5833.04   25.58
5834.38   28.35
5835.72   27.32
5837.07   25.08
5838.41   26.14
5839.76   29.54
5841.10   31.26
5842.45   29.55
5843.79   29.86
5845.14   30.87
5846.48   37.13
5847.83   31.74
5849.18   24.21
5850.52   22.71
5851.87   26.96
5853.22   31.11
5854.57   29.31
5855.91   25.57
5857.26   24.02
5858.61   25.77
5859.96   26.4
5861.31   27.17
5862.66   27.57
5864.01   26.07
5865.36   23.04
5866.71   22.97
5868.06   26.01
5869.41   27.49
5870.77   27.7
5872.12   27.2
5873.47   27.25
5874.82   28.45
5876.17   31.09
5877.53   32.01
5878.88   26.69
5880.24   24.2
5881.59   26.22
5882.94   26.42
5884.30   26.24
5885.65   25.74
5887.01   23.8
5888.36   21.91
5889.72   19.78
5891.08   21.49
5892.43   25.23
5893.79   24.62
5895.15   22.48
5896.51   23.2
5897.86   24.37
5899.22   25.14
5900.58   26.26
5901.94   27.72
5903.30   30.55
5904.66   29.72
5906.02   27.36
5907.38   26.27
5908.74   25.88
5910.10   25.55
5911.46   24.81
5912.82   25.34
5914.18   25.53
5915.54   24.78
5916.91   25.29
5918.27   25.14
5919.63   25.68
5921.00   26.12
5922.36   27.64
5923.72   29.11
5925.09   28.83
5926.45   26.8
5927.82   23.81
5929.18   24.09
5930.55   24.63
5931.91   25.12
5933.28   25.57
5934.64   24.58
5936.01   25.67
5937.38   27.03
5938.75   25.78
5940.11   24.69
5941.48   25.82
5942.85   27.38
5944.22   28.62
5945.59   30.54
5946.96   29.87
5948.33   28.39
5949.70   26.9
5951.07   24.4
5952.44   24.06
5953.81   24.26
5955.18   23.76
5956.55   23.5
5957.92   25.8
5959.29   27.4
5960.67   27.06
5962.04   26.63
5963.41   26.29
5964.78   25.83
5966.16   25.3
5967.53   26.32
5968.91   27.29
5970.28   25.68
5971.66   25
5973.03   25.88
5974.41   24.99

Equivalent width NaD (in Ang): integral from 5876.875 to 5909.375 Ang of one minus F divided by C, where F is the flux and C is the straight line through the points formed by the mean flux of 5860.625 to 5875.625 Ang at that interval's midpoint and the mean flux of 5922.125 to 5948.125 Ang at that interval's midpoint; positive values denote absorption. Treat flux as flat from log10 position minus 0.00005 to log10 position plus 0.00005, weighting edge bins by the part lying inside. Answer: 1.22 Ang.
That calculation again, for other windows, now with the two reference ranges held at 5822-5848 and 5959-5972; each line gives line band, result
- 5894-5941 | 1.9 Ang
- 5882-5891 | 1.2 Ang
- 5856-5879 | 0.8 Ang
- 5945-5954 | -0.2 Ang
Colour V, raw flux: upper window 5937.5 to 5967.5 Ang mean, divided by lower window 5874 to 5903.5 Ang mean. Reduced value 1.0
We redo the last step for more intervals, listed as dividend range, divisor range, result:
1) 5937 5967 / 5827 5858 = 0.94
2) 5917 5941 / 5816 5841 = 0.97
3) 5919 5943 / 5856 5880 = 0.97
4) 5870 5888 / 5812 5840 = 1.02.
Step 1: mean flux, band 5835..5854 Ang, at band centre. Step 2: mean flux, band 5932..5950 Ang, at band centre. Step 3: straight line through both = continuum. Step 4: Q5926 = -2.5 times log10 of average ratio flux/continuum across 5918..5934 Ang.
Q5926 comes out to 0.05 mag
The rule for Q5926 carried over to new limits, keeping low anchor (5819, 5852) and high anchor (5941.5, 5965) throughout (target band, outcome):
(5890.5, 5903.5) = 0.088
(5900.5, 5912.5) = -0.006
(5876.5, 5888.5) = 0.039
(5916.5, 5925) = 0.005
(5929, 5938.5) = 0.058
